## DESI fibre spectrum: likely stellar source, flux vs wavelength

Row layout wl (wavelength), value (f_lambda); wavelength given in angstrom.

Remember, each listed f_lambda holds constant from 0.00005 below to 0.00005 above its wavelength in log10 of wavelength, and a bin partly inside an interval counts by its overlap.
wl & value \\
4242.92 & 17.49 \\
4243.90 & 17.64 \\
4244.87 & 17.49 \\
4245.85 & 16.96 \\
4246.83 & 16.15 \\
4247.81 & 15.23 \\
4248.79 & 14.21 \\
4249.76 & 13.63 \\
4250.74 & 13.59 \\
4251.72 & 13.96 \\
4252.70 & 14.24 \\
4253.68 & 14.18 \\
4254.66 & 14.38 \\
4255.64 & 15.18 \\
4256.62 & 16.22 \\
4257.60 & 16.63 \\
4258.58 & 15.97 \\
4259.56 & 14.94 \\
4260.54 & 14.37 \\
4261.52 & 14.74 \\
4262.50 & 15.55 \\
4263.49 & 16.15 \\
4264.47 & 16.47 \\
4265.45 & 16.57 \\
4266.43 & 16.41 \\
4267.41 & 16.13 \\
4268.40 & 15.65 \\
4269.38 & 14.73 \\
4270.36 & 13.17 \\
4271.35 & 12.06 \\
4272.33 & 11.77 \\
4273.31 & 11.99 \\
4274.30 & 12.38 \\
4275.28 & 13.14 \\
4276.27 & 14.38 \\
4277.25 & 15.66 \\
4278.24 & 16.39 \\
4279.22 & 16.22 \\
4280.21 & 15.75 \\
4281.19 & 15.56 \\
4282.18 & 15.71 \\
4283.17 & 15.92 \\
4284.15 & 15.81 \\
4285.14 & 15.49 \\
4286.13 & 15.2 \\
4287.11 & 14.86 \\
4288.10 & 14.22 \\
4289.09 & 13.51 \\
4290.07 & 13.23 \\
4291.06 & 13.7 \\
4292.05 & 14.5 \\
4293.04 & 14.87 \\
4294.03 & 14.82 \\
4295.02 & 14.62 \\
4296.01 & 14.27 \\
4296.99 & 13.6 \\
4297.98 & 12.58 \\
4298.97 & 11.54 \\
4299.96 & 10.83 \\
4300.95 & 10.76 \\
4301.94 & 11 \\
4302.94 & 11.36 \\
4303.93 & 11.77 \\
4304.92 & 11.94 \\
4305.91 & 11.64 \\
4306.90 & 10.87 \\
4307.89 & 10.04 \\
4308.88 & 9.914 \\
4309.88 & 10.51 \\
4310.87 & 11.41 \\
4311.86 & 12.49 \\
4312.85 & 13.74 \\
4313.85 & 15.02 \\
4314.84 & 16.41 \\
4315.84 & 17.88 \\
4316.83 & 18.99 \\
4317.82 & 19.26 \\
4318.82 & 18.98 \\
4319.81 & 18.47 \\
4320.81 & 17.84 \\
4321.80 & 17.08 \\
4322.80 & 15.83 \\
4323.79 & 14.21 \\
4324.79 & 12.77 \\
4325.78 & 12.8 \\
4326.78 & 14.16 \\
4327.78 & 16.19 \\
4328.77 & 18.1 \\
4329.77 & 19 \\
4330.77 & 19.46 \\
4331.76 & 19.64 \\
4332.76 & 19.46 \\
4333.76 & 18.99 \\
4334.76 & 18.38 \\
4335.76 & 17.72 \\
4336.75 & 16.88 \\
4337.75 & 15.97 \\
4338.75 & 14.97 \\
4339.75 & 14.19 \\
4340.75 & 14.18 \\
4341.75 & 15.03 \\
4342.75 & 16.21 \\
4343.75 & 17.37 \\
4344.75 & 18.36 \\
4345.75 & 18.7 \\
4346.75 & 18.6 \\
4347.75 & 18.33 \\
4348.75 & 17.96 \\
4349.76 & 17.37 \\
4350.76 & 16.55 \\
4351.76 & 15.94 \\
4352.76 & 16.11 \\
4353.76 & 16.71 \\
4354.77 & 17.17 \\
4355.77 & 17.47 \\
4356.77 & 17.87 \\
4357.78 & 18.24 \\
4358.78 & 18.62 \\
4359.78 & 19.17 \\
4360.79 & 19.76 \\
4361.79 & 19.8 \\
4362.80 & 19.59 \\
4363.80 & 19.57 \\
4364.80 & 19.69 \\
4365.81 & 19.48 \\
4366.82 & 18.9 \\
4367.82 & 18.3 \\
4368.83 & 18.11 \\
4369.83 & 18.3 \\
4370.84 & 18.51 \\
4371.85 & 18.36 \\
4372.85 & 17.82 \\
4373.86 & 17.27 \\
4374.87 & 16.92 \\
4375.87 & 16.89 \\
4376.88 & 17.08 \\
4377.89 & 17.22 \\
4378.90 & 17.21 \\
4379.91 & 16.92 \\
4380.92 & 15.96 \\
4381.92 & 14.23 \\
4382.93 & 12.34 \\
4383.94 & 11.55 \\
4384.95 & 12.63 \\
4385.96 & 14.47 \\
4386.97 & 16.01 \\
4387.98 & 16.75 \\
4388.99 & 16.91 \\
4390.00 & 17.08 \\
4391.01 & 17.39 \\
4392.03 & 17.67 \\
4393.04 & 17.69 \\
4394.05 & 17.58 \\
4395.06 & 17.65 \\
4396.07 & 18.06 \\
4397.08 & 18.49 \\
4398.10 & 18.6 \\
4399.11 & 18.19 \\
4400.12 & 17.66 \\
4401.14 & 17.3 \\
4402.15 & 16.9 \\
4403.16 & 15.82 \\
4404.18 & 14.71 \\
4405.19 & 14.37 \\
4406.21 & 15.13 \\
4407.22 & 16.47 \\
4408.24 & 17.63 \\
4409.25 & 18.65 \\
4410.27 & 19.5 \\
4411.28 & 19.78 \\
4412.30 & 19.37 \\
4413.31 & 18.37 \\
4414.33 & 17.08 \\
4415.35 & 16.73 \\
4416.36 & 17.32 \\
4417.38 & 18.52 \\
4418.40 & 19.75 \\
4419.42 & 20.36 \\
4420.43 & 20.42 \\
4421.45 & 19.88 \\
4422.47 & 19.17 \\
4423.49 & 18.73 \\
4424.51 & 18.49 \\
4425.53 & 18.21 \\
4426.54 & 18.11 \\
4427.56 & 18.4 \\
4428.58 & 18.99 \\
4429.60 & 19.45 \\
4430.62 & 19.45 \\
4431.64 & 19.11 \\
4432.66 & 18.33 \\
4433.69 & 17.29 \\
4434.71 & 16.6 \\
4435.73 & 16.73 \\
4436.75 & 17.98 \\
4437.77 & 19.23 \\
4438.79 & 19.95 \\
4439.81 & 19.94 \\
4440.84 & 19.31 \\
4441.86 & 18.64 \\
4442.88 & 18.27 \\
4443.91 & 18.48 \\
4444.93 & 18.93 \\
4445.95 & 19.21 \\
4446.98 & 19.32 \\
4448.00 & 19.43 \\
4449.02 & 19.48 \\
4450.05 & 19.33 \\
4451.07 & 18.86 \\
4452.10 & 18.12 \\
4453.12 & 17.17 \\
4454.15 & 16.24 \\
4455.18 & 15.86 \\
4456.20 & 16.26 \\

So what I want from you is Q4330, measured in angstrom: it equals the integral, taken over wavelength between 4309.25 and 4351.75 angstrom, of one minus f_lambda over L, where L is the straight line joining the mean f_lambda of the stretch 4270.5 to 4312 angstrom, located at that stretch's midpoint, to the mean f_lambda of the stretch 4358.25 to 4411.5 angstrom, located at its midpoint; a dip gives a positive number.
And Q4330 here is -4.4 angstrom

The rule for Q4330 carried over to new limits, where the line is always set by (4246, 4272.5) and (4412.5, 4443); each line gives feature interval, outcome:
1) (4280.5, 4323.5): 4.73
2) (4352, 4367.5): -1.21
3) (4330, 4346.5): -0.58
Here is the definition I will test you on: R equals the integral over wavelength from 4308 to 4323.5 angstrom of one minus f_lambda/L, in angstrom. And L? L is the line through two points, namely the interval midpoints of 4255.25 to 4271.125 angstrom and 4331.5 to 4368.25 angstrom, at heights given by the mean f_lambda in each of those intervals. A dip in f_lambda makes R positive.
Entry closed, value 1.3 angstrom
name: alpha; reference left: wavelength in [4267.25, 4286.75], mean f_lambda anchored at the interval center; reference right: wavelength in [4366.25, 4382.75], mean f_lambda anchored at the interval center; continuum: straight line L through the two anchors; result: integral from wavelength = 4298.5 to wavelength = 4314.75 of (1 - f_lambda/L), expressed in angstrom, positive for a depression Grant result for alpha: 4.0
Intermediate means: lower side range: 14.6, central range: 11.7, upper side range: 17.3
